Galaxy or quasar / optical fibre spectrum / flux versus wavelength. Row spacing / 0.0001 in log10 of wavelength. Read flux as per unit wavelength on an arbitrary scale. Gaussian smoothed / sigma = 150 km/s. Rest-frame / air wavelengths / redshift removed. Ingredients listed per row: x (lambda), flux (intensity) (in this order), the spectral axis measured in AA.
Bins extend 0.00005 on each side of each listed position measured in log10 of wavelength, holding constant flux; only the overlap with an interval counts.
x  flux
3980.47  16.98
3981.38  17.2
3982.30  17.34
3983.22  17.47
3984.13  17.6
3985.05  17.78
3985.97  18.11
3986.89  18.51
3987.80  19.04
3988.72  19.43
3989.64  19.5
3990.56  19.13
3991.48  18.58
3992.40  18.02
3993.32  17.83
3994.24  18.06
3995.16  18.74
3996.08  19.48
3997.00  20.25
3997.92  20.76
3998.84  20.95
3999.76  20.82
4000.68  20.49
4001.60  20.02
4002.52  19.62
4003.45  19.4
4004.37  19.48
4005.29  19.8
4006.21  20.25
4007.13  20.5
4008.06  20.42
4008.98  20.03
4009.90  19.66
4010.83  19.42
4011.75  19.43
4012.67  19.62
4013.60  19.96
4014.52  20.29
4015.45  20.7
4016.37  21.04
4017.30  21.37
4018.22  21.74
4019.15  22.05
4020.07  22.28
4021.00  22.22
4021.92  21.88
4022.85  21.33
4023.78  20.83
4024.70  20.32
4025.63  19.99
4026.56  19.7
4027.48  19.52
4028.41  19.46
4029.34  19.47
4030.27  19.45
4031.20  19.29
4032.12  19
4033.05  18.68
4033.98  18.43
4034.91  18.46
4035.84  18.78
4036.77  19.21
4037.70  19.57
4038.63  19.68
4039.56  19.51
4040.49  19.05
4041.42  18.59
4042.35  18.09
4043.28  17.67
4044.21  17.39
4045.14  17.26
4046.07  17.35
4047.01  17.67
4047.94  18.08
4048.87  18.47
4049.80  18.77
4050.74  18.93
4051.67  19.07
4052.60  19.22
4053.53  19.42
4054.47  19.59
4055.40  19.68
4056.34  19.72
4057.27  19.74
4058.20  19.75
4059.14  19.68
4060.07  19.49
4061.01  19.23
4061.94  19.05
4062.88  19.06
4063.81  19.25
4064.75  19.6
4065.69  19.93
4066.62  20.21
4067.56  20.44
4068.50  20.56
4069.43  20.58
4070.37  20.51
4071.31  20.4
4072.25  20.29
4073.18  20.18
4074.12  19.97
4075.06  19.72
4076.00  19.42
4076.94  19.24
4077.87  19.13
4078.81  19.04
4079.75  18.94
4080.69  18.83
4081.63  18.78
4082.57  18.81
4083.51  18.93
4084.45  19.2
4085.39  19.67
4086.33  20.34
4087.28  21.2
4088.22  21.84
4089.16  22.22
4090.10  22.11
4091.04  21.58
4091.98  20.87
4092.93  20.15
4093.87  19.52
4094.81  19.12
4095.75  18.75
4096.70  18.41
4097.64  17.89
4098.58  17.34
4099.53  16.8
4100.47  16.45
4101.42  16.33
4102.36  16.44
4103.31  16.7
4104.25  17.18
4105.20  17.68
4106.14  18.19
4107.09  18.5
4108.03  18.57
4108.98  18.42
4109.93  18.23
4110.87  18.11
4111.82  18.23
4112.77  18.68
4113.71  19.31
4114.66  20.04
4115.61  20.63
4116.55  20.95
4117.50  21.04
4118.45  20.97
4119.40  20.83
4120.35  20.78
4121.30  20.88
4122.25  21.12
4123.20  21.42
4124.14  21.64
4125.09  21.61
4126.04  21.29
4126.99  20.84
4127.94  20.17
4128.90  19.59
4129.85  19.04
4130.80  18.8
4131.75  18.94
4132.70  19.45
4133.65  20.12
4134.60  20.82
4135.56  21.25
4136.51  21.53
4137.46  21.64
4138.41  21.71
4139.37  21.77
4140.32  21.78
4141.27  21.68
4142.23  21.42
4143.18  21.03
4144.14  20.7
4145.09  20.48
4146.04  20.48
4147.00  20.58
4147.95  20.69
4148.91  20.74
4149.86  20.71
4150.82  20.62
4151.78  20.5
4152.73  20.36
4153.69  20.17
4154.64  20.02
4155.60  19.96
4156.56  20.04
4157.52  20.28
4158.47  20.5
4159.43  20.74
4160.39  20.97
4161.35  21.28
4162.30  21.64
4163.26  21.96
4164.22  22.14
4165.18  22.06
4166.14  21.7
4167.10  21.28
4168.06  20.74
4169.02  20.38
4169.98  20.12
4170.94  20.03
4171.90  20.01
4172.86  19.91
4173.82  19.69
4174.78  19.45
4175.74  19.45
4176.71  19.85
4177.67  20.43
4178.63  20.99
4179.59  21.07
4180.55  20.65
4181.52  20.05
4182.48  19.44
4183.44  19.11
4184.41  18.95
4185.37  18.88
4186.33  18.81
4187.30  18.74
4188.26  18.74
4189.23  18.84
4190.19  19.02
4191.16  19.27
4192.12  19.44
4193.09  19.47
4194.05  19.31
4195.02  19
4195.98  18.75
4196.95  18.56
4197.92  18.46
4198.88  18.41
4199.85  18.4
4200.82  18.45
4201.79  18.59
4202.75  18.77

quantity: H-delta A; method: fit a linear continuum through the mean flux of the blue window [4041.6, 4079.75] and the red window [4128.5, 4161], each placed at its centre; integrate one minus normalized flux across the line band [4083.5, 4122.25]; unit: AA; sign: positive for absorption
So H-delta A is 1.3 AA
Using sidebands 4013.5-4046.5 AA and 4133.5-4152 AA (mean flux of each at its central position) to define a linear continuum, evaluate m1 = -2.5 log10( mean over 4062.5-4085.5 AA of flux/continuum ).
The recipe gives 0.03 mag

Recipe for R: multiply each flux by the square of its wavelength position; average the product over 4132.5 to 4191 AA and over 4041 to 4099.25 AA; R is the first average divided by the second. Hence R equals 1.1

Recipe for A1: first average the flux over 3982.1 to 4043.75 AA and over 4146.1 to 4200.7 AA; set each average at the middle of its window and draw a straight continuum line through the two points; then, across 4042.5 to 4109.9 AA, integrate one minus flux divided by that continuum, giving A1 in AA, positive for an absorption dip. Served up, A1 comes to 2.2 AA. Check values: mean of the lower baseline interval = 19.6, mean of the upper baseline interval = 20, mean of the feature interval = 19.1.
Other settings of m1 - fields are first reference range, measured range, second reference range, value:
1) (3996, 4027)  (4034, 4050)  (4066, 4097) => 0.102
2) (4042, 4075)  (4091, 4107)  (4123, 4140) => 0.110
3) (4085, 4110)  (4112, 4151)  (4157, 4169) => -0.029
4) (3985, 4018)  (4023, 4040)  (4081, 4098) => 0.018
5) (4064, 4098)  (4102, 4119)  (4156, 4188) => 0.070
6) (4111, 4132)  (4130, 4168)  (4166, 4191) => -0.040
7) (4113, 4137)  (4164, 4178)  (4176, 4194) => -0.037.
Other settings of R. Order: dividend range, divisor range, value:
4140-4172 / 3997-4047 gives 1.12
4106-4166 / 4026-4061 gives 1.13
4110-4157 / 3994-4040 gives 1.08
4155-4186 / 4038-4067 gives 1.14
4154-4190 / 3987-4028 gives 1.09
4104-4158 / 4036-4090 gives 1.08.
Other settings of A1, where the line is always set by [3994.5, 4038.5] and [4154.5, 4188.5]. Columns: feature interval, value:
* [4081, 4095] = -0.1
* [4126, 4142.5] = -0.3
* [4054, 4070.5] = 0.3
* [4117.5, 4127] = -0.4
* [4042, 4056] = 1.2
